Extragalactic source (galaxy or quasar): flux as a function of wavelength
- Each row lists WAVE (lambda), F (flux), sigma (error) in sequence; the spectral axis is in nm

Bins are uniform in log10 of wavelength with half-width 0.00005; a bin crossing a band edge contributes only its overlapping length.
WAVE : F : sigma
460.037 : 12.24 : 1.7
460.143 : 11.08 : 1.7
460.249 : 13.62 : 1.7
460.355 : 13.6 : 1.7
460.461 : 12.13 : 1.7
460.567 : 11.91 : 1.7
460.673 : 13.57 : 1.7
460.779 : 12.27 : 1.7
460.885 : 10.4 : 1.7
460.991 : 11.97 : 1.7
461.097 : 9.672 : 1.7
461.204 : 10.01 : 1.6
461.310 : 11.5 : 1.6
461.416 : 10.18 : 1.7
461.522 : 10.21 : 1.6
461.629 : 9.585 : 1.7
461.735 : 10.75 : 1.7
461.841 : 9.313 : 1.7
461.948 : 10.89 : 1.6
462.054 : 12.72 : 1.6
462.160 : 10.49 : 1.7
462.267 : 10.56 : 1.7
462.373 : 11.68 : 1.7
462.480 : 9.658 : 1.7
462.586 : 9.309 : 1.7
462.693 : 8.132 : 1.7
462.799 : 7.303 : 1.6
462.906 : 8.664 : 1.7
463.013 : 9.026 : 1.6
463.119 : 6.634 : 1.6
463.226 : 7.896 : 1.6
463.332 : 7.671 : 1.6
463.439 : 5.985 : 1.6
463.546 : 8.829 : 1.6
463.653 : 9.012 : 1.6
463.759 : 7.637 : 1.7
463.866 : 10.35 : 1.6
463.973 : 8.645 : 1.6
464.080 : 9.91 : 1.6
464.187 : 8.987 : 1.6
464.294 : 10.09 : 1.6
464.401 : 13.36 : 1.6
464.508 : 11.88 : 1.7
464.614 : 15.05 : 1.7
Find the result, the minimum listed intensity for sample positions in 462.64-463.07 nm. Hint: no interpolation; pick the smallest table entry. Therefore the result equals 7.303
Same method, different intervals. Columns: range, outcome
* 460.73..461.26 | 9.672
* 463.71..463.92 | 7.637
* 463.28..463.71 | 5.985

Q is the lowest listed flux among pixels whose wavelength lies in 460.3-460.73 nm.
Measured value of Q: 11.91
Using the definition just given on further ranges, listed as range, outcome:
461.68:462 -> 9.313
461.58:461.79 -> 9.585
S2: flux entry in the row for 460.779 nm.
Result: 12.27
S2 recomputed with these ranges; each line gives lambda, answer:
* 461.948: 10.89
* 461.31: 11.5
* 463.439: 5.985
